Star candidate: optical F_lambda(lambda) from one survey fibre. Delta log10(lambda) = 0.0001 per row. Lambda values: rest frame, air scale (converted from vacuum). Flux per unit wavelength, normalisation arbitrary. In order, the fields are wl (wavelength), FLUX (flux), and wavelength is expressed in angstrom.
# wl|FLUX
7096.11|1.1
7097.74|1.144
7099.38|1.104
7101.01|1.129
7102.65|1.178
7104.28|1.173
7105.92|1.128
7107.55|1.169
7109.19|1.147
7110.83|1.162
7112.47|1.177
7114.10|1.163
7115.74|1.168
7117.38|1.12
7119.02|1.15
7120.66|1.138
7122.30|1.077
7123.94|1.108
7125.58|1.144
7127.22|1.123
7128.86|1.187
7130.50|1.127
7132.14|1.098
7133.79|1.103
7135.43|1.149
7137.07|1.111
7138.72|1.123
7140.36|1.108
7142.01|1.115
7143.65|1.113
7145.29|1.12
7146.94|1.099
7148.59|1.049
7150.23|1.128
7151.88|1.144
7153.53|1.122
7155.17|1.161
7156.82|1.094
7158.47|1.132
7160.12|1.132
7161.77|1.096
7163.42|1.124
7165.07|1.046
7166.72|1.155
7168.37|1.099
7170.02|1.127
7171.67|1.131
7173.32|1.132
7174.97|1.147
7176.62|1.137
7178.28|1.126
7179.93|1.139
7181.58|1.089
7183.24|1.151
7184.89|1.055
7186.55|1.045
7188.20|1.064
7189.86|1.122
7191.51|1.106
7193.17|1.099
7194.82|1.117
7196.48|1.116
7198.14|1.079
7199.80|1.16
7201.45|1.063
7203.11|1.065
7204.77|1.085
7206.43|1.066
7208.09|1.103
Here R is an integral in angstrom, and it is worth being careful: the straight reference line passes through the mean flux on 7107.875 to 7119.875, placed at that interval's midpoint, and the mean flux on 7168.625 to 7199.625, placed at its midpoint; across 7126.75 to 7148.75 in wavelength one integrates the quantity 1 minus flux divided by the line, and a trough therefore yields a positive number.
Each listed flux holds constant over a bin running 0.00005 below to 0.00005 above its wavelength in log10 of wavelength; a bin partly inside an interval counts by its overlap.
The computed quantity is 0.4 angstrom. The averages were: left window 1.16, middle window 1.12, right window 1.11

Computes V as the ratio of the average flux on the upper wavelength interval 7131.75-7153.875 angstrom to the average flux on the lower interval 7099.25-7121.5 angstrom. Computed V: 0.97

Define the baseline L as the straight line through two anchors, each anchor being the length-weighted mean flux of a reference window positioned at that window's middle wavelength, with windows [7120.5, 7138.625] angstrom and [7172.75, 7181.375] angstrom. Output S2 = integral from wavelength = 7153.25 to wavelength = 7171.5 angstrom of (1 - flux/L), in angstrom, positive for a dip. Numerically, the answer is 0.2 angstrom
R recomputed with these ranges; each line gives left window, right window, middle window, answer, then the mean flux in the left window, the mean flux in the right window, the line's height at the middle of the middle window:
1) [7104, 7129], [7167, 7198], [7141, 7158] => 0.2 angstrom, 1.14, 1.11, 1.13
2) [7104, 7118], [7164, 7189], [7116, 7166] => 0.7 angstrom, 1.16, 1.11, 1.13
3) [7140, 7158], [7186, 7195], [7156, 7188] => -0.3 angstrom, 1.11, 1.09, 1.1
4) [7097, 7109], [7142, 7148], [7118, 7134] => 0.0 angstrom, 1.15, 1.11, 1.13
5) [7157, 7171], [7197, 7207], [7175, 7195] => -0.1 angstrom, 1.11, 1.09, 1.1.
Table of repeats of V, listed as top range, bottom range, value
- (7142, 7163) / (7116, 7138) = 0.99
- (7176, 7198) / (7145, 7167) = 0.99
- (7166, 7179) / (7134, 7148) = 1.01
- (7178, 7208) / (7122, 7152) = 0.98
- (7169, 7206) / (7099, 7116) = 0.96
